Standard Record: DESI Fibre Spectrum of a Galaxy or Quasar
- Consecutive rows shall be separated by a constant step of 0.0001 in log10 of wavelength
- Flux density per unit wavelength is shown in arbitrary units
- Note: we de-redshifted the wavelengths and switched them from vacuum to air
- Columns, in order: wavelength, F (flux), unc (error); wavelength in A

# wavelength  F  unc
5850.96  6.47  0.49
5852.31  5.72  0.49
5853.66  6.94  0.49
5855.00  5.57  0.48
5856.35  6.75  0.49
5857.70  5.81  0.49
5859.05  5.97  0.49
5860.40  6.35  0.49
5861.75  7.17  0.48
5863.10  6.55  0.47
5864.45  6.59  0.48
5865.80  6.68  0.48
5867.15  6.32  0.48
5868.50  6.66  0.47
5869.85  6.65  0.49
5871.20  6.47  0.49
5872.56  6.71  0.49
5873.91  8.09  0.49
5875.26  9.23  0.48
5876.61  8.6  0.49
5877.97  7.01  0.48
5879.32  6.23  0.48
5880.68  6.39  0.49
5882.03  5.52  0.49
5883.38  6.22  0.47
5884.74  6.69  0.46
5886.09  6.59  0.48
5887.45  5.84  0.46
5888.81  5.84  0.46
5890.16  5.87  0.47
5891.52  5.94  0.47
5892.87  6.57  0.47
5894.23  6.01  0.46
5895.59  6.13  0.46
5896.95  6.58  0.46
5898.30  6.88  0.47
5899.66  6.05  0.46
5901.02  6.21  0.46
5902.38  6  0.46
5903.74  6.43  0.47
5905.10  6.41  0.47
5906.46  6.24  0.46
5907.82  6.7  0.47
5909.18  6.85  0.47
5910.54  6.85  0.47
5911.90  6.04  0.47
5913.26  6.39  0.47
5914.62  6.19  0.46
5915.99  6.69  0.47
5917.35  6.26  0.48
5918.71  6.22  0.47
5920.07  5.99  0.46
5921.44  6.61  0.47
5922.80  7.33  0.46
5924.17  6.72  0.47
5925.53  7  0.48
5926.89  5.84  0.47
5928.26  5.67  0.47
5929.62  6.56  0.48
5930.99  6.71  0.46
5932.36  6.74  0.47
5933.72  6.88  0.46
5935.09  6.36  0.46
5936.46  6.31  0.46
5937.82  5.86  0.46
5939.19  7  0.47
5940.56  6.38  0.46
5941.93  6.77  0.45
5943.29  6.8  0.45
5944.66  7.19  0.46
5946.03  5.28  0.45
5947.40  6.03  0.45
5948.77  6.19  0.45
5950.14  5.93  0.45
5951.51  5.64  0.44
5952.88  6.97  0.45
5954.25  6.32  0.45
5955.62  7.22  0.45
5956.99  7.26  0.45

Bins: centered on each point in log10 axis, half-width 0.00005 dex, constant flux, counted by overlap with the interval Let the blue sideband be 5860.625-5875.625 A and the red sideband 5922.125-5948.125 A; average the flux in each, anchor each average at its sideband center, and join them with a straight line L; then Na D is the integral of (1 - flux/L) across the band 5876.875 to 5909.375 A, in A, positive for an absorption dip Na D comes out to 2.2 A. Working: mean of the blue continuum 6.95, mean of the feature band 6.32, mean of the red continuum 6.5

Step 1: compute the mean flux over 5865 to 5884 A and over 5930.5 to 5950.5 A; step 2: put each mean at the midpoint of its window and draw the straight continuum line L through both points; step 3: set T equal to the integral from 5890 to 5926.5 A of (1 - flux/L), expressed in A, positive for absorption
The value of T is 1.4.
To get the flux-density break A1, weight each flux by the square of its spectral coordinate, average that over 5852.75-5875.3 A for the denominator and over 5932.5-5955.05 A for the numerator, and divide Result 0.99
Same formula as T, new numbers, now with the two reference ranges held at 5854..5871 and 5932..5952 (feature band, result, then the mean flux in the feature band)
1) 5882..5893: 0.48 A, 6.14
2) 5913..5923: -0.06 A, 6.42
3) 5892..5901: 0.08 A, 6.35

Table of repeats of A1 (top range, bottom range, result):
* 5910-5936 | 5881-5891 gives 1.08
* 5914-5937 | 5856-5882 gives 0.97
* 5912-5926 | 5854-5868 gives 1.04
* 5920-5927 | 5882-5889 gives 1.10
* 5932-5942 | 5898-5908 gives 1.04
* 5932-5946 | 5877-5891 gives 1.07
